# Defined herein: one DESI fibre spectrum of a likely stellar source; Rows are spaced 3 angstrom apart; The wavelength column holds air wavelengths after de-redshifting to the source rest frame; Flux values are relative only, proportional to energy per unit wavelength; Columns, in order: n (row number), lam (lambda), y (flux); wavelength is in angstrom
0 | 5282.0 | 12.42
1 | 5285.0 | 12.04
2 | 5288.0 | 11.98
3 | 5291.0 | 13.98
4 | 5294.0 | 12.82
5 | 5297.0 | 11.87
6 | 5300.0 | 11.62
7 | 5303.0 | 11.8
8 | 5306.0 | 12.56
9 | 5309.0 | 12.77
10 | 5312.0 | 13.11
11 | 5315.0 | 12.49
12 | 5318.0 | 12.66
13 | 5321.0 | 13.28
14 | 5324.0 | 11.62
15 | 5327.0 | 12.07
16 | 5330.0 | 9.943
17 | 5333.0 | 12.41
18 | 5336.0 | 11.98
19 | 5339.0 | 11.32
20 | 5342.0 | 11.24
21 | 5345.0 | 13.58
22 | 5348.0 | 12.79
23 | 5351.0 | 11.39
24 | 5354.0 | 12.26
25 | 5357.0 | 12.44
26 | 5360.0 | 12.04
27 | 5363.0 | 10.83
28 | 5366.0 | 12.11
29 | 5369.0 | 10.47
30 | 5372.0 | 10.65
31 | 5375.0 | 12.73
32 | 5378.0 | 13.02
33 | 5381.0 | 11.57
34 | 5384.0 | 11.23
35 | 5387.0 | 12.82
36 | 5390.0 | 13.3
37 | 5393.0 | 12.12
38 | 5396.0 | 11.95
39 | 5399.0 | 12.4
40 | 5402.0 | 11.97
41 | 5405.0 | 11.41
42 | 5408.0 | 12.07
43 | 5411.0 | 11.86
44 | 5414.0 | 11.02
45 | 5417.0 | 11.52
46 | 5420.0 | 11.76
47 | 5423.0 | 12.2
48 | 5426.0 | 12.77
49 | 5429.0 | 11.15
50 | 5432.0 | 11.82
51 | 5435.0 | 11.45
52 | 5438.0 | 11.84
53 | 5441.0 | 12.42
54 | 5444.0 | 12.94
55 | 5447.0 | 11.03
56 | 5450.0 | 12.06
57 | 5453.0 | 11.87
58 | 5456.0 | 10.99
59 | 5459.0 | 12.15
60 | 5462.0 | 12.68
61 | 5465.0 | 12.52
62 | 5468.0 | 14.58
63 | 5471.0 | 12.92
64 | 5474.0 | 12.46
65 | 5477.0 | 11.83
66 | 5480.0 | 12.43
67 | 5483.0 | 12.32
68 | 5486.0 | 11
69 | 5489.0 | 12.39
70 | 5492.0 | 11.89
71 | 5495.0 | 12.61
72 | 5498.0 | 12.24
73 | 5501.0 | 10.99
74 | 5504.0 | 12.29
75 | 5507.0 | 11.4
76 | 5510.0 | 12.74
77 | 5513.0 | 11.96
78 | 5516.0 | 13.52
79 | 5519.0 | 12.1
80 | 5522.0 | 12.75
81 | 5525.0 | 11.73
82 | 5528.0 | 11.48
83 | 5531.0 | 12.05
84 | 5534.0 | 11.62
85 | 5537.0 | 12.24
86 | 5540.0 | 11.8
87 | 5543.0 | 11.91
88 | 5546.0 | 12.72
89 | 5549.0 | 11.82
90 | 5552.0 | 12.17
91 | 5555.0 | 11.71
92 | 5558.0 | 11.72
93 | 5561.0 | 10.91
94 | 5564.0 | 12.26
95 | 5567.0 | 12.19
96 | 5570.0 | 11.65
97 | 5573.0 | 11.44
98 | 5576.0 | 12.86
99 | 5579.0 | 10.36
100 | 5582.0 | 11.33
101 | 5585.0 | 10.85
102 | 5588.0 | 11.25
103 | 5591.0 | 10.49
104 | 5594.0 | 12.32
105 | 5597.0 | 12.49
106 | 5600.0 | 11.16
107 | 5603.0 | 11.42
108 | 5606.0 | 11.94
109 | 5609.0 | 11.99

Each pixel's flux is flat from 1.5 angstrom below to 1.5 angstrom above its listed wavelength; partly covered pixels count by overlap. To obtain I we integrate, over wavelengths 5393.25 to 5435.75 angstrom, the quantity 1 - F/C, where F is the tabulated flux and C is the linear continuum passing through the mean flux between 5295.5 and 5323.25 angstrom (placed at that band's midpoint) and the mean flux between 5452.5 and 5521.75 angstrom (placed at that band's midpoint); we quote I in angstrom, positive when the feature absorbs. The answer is 1.8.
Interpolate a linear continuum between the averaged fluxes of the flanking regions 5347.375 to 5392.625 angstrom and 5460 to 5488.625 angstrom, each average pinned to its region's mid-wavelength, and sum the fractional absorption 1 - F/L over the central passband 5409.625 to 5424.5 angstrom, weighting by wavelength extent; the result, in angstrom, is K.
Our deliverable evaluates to 0.7 angstrom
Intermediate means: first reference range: 12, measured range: 11.7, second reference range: 12.5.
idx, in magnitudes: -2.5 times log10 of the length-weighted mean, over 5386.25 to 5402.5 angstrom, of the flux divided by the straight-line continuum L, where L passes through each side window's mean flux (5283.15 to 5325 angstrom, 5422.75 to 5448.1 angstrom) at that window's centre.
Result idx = -0.03 mag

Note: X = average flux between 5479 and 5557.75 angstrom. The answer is 12.1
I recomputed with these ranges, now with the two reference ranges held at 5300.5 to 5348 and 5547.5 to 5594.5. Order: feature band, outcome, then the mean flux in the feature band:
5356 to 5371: 0.7 angstrom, 11.5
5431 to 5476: -1.5 angstrom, 12.2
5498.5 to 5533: -1.1 angstrom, 12.1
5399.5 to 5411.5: 0.1 angstrom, 11.9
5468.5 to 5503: -1.1 angstrom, 12.2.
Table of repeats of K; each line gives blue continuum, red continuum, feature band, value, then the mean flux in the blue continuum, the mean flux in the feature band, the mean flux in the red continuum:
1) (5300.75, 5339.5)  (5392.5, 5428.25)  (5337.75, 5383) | 0.58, 12.2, 11.9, 11.9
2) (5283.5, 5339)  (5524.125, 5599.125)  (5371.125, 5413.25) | 0.01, 12.3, 12.1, 11.7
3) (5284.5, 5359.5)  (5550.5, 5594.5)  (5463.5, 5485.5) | -1.53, 12.2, 12.6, 11.6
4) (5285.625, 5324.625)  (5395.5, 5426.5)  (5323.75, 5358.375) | 1.03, 12.5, 11.9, 11.9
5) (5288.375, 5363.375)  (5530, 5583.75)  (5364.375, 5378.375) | 0.51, 12.2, 11.7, 11.8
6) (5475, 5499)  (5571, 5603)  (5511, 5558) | -1.23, 12.1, 12.1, 11.5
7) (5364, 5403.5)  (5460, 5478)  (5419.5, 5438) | 0.87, 12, 11.9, 12.8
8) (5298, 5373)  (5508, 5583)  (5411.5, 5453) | 0.45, 12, 11.8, 12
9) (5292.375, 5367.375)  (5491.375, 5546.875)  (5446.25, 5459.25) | 0.54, 12.1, 11.6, 12.1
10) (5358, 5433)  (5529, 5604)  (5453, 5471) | -1.13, 11.9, 12.6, 11.7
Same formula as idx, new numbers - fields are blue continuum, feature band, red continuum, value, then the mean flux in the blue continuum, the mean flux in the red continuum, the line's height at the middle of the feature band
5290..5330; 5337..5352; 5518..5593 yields 0.020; 12.4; 11.7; 12.3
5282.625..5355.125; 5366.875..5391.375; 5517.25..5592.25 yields 0.013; 12.2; 11.7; 12.1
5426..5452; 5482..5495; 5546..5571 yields -0.008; 11.9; 11.9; 11.9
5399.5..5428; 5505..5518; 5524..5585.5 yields -0.054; 11.8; 11.8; 11.8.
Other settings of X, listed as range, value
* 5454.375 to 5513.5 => 12.2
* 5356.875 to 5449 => 11.9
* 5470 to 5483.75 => 12.4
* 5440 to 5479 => 12.3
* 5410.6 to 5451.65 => 11.8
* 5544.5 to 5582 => 11.8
